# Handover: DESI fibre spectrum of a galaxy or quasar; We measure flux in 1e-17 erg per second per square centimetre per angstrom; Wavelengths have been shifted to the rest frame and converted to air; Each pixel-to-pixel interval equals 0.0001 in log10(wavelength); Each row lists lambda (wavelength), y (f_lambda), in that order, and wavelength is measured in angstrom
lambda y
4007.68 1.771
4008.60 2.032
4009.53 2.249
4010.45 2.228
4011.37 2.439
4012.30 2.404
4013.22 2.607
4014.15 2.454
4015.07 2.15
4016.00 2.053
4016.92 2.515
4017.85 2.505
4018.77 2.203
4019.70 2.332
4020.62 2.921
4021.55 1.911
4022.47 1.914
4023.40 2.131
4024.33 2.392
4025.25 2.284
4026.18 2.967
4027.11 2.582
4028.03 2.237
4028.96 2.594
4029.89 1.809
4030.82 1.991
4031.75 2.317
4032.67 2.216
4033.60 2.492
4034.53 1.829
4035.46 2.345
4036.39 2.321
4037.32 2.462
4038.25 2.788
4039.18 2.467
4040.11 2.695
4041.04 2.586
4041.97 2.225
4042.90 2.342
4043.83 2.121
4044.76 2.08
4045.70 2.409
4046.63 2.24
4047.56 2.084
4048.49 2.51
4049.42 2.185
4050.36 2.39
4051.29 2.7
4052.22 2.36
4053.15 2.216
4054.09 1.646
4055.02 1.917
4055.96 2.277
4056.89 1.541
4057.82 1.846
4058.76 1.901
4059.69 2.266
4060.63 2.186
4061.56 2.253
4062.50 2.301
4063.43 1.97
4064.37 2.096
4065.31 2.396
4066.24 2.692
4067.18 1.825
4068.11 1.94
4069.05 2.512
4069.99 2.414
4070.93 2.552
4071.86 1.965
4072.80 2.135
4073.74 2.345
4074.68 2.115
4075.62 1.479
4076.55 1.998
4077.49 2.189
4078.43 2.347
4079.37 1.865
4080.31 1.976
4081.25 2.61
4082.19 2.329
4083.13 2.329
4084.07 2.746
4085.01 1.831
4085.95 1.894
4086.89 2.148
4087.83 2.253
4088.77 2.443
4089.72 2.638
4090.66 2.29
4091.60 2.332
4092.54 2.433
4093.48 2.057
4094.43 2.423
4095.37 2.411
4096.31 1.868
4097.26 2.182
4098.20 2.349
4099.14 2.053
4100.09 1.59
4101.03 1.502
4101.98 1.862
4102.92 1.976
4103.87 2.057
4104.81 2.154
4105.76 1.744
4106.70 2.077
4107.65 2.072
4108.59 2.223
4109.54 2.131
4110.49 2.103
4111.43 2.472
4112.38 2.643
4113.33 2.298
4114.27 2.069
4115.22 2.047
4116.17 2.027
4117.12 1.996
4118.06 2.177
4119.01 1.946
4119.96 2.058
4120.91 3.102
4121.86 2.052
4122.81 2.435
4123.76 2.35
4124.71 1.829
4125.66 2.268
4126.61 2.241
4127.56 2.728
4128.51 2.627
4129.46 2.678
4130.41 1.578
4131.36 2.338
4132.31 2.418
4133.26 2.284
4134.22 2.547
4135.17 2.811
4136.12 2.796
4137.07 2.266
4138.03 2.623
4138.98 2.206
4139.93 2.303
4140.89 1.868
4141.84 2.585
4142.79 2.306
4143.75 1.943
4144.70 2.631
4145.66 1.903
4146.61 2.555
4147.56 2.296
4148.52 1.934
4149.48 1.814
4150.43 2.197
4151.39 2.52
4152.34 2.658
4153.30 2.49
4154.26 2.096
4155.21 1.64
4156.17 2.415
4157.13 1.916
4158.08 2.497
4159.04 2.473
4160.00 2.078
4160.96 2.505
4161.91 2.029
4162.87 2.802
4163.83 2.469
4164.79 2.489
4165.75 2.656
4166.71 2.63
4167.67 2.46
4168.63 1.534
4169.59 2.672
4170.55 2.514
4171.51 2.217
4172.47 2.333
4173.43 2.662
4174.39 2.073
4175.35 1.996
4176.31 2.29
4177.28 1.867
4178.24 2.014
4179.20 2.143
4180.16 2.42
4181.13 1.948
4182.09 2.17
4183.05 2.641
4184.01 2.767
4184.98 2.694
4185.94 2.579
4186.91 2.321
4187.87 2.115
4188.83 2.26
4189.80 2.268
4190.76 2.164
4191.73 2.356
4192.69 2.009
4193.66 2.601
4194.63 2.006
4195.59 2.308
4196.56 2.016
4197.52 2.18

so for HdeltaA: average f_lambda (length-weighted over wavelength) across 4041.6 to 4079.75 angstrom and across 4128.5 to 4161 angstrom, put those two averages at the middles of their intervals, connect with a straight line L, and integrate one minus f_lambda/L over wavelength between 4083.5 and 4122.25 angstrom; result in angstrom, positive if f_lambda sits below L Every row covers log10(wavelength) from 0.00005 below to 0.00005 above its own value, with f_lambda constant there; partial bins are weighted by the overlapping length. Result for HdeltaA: 1.2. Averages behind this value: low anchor 2.17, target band 2.16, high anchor 2.3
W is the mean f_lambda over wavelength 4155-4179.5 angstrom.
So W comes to 2.29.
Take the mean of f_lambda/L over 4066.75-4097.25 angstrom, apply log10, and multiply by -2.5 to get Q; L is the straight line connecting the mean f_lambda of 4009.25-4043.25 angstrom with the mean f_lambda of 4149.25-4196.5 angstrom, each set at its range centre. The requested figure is 0.06 mag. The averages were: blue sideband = 2.35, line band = 2.21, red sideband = 2.3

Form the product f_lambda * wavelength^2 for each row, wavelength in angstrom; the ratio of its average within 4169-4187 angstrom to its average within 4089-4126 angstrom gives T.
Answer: 1.11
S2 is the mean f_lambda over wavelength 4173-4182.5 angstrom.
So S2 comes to 2.15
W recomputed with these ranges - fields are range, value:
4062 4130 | 2.2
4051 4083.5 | 2.15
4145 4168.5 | 2.3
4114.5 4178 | 2.3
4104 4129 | 2.22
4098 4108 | 1.94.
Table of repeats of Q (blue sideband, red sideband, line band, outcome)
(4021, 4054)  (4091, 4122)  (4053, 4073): 0.059 mag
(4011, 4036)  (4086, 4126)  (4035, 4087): 0.014 mag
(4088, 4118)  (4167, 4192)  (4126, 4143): -0.092 mag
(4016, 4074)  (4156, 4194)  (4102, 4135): 0.034 mag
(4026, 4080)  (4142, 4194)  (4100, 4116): 0.096 mag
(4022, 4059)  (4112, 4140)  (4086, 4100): 0.026 mag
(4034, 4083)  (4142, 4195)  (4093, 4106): 0.115 mag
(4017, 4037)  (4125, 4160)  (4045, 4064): 0.072 mag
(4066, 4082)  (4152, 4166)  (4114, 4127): 0.037 mag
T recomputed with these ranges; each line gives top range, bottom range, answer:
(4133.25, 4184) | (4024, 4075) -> 1.08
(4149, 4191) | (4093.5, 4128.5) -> 1.10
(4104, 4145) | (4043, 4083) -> 1.08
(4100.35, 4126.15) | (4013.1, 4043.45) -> 0.95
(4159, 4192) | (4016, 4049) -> 1.07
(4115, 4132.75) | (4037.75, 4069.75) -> 1.05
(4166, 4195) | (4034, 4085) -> 1.09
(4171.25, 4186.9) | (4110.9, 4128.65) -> 1.04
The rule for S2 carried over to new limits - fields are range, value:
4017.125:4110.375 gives 2.21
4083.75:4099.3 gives 2.26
